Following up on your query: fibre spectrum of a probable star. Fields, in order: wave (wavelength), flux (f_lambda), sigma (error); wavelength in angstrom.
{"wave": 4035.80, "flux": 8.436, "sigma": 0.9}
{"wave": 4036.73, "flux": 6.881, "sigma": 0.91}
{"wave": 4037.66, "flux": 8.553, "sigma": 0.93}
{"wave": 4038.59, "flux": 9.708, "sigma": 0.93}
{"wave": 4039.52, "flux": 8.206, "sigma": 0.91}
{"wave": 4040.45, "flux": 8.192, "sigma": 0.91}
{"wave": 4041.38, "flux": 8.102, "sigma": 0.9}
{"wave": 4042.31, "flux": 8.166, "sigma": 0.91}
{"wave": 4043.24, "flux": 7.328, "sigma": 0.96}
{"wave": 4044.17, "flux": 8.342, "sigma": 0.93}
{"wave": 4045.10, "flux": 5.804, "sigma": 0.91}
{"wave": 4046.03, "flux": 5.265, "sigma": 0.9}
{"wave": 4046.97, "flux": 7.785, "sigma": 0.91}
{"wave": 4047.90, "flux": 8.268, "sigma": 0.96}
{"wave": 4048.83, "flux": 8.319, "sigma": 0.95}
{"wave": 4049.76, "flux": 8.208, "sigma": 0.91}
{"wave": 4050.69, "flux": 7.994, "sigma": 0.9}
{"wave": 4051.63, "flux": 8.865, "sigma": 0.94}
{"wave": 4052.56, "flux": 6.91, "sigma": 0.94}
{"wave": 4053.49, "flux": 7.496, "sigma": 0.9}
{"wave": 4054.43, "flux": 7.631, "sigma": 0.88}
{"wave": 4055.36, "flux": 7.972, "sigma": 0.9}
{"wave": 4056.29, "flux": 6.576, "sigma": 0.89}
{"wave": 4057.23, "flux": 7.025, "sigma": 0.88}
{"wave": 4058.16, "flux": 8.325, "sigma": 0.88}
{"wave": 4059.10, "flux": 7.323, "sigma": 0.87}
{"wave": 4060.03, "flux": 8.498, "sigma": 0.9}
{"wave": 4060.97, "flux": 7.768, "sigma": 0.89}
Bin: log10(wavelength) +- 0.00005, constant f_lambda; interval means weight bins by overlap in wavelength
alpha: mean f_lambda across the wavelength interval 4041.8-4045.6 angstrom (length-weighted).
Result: 7.41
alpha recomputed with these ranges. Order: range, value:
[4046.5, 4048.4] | 8.03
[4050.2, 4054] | 7.81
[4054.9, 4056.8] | 7.26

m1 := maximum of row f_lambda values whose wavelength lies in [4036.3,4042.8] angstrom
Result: 9.708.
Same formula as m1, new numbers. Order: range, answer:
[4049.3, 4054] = 8.865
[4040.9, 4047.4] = 8.342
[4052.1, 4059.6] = 8.325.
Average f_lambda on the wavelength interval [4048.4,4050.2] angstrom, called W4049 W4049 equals 8.27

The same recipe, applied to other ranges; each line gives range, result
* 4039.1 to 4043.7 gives 8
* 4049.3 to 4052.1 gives 8.35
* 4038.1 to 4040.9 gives 8.7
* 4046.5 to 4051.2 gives 8.12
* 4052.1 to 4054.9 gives 7.35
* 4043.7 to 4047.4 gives 6.78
